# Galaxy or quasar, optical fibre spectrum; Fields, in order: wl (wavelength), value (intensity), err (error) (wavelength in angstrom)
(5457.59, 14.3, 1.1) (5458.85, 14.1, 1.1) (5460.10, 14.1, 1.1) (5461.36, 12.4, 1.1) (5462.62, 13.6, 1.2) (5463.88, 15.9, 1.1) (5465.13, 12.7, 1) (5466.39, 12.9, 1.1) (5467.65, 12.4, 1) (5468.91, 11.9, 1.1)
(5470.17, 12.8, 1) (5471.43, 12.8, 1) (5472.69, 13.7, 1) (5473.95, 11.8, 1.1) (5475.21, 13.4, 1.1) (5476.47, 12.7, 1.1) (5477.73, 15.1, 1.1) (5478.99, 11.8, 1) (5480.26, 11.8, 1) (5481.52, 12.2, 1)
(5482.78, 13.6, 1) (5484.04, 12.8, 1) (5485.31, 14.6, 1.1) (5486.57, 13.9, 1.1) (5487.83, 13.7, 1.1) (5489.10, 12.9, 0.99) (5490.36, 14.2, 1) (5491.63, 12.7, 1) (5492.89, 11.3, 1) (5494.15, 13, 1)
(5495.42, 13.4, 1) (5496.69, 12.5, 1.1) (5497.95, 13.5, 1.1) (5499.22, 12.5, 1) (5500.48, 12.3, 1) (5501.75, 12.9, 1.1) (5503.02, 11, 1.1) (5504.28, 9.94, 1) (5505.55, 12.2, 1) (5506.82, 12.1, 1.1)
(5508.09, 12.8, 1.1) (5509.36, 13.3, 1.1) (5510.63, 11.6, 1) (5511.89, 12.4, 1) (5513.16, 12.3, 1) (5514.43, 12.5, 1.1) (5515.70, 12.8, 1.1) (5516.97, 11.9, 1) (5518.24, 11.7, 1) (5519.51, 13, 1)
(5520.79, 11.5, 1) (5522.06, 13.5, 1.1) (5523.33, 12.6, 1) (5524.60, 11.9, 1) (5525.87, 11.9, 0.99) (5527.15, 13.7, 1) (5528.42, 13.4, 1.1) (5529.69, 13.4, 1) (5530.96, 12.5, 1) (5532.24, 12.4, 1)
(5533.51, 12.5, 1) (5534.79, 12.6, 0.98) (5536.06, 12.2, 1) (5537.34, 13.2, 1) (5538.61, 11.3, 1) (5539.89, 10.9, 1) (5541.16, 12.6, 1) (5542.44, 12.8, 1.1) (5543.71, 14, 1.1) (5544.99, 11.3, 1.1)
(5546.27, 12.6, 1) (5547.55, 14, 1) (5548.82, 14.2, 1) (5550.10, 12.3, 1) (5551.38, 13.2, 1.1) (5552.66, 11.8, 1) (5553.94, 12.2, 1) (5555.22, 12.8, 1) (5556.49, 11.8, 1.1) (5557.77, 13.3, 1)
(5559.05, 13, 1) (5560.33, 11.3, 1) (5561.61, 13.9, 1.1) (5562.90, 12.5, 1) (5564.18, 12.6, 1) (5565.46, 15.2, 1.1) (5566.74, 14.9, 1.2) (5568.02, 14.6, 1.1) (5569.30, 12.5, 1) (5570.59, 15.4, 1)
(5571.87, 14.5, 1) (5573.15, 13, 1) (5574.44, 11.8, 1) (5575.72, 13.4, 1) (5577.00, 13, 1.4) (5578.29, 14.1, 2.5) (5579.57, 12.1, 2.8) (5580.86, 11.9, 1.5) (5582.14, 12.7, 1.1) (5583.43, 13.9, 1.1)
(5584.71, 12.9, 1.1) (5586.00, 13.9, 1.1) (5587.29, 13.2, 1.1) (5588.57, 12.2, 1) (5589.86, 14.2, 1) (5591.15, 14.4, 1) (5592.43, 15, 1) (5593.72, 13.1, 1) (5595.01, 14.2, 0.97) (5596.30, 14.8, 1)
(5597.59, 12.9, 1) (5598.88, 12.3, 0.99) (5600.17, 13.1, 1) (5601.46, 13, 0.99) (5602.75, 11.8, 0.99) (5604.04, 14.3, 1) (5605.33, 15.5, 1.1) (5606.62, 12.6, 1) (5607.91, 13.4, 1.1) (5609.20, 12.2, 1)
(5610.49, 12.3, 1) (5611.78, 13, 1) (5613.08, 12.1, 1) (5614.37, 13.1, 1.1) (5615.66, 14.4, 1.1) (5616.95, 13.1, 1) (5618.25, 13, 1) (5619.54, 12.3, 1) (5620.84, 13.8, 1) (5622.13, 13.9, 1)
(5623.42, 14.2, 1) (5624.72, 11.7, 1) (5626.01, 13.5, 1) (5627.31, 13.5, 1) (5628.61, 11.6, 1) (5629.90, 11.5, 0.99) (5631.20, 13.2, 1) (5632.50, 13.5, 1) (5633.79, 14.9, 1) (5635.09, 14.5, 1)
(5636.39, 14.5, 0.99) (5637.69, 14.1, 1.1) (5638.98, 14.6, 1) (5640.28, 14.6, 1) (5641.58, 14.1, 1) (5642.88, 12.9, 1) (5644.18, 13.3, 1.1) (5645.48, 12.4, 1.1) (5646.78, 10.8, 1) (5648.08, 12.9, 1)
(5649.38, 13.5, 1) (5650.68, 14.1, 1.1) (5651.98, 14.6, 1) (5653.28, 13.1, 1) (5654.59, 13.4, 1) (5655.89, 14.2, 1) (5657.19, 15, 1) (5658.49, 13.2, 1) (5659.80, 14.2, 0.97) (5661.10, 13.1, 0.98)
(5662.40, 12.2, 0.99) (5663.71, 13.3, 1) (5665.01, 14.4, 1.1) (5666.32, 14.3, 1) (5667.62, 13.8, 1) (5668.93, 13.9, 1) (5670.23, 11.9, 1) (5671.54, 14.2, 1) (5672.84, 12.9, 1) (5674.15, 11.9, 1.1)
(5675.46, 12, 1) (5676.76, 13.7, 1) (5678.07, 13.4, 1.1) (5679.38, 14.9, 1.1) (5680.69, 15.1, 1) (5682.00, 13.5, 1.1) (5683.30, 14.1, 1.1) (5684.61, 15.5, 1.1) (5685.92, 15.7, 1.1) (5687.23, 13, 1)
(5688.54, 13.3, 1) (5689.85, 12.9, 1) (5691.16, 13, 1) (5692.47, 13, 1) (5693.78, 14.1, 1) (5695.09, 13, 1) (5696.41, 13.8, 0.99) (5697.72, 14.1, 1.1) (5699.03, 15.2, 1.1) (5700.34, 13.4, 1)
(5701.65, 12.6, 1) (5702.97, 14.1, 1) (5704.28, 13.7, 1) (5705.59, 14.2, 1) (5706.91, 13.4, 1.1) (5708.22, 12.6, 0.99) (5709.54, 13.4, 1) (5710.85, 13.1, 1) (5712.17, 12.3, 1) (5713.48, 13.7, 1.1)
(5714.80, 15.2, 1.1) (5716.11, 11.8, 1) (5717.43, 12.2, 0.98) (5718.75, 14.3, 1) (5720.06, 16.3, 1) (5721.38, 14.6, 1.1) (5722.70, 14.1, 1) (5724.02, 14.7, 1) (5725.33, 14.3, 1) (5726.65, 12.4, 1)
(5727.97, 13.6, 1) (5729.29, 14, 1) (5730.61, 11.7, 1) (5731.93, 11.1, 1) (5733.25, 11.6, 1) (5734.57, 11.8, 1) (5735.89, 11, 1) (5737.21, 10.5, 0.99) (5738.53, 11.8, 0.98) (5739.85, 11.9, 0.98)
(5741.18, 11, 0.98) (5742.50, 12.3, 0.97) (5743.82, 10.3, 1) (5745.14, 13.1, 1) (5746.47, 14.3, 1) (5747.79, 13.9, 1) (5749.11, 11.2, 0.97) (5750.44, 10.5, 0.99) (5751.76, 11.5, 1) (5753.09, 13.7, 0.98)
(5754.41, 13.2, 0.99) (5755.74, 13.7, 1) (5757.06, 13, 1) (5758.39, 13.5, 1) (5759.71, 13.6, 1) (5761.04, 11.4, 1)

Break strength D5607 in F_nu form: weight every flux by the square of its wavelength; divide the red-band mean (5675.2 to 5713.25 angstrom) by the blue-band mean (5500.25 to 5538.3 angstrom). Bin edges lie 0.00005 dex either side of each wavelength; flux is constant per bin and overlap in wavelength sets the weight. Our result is 1.2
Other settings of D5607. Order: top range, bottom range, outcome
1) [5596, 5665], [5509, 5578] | 1.07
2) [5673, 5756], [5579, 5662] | 1.02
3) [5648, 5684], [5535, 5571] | 1.10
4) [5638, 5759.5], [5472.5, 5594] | 1.09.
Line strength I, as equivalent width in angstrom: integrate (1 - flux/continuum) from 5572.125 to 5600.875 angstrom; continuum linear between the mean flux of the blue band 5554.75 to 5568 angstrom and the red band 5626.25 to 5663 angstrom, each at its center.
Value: 0.0 angstrom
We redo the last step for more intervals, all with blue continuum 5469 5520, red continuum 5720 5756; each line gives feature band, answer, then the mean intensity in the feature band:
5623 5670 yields -3.3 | 13.5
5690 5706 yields -1.4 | 13.7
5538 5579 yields -1.2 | 13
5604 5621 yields -0.7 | 13.2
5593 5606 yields -0.9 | 13.5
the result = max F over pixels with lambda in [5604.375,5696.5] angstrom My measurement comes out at 15.7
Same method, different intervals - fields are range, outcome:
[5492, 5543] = 13.7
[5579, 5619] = 15.5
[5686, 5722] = 16.3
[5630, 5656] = 14.9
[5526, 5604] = 15.4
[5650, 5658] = 15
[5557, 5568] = 15.2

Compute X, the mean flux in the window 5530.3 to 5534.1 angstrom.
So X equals 12.5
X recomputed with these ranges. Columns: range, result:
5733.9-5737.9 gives 11.1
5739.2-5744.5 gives 11.4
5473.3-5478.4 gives 13.3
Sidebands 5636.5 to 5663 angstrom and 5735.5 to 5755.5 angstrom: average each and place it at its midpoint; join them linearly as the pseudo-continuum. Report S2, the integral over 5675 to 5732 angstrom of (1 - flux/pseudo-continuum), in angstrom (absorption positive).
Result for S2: -4.3 angstrom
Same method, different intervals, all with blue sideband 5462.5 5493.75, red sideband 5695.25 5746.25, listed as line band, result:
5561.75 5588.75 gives -0.65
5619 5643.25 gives -0.89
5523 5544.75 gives 0.85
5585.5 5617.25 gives -0.74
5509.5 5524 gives 0.77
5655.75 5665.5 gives -0.46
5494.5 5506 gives 0.71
